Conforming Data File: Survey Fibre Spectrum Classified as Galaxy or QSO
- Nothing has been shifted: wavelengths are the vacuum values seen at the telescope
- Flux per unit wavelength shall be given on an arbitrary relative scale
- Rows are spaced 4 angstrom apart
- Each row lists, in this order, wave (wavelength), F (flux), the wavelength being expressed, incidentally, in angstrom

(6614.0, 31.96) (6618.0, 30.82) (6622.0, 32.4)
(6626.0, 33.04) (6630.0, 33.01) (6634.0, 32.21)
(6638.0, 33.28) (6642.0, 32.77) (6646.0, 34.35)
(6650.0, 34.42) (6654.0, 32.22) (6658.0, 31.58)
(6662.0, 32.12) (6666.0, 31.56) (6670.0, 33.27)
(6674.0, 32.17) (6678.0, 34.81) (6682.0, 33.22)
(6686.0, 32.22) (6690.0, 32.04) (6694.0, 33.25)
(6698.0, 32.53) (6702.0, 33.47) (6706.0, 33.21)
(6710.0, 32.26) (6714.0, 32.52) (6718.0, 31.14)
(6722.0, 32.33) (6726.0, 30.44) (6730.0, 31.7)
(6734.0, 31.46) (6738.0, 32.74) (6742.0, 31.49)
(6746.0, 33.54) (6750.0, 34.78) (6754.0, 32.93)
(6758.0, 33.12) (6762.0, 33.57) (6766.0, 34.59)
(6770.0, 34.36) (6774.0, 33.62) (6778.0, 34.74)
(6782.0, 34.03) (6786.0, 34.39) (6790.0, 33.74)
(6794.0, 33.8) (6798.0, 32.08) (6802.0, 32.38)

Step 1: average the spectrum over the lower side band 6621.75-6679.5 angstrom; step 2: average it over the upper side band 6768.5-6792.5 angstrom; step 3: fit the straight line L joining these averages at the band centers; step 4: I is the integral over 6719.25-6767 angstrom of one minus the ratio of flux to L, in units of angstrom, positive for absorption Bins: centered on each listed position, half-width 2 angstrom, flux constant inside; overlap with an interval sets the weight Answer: 1.6 angstrom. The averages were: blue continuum 32.9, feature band 32.7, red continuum 34.1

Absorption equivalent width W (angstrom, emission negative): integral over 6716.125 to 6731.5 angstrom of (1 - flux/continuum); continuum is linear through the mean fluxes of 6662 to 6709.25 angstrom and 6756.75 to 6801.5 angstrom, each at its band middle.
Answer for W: 0.85 angstrom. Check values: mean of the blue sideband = 32.8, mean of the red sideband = 33.8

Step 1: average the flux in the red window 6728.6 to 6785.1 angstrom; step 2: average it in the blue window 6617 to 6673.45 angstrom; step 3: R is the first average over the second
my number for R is 1.0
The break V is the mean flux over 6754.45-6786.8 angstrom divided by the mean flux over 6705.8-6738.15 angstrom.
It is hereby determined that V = 1.07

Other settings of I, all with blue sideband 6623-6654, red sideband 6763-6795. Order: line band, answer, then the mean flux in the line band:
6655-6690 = 0.90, 32.6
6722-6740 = 1.15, 31.7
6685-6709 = 0.58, 32.8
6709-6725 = 0.85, 31.9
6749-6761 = 0.17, 33.5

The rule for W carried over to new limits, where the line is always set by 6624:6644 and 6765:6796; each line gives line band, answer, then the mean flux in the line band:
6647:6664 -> 0.2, 32.7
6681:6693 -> 0.3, 32.5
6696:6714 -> 0.4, 32.8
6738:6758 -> 0.4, 33.1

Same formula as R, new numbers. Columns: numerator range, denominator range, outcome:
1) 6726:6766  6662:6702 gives 1.00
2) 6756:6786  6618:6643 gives 1.04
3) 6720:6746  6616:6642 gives 0.98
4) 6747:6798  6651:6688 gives 1.04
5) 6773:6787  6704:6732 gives 1.07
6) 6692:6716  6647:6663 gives 1.00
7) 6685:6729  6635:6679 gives 0.98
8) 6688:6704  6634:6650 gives 0.98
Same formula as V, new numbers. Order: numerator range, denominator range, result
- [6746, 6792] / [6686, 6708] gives 1.03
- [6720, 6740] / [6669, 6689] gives 0.96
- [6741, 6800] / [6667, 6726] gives 1.03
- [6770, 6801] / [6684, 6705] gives 1.03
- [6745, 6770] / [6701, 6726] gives 1.05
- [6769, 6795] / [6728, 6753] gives 1.04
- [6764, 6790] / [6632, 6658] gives 1.04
